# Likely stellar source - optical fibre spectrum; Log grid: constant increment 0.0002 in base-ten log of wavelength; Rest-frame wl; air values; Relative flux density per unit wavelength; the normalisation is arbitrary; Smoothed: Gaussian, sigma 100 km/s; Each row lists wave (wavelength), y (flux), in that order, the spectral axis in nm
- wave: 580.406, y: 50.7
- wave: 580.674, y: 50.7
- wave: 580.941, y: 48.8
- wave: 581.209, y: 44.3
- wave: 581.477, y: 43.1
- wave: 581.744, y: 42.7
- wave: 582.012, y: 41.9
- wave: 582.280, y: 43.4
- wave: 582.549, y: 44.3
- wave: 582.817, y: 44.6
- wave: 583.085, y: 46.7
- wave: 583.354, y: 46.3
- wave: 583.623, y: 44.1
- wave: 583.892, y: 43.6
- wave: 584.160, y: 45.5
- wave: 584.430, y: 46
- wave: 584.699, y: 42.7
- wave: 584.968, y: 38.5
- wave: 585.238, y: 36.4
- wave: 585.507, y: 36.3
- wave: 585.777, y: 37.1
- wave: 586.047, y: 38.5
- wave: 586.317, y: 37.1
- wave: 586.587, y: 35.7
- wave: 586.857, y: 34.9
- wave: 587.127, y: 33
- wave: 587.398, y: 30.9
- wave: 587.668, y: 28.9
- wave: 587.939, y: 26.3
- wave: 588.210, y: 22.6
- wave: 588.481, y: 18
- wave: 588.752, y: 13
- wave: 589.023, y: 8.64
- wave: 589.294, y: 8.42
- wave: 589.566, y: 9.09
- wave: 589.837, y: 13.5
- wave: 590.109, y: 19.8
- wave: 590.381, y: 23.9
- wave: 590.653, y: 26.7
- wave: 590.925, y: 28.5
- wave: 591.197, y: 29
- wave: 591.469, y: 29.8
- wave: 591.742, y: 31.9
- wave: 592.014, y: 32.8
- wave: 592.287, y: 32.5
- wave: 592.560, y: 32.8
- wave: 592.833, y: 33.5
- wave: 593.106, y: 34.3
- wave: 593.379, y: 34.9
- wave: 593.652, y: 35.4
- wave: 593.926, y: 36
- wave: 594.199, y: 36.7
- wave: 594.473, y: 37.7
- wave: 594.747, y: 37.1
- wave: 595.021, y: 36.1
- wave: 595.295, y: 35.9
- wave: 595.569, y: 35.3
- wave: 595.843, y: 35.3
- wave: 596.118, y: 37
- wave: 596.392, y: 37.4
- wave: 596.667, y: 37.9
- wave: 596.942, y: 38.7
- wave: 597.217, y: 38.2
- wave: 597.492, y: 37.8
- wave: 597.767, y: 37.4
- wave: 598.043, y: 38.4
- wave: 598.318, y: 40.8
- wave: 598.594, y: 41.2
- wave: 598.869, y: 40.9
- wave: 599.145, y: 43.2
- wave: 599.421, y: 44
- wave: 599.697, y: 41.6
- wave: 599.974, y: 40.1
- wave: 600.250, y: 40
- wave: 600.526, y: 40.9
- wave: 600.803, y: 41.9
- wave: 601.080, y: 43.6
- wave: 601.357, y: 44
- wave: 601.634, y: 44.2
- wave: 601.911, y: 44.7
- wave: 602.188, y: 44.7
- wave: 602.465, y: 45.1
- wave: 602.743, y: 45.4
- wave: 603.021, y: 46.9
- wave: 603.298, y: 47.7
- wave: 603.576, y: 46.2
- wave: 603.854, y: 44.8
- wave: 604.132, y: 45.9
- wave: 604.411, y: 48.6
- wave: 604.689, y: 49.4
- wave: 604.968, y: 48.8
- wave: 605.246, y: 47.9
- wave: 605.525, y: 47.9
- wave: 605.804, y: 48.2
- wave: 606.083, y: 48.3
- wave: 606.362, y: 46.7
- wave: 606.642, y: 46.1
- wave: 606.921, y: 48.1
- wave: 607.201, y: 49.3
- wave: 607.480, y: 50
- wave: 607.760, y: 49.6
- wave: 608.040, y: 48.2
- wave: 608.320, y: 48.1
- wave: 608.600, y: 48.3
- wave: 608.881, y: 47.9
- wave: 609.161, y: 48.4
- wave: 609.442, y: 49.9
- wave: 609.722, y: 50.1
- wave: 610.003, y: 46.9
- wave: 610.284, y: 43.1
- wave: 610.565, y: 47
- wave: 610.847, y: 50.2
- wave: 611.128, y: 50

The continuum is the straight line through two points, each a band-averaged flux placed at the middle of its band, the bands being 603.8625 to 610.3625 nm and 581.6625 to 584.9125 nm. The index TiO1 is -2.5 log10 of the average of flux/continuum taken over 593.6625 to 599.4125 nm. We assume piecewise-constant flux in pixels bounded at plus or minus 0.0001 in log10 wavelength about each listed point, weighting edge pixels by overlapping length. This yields 0.21 mag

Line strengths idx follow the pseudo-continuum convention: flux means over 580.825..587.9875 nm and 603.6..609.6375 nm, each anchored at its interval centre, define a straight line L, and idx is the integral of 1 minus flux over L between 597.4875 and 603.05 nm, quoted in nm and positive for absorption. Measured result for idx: 0.44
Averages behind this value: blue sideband 40.2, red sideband 48.1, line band 42.2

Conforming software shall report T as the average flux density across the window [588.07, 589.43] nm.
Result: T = 14.2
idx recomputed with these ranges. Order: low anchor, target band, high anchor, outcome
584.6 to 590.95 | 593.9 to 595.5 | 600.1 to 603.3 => -0.06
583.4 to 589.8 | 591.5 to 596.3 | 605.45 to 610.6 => 0.25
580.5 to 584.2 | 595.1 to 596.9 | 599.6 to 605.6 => 0.34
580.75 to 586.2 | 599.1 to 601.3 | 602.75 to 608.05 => 0.22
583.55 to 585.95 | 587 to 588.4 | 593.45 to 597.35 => 0.42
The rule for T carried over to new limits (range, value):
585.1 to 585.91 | 36.6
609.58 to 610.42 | 46.8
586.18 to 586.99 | 35.9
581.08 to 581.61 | 43.7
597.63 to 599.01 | 39.7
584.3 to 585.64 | 40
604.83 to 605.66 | 48.2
